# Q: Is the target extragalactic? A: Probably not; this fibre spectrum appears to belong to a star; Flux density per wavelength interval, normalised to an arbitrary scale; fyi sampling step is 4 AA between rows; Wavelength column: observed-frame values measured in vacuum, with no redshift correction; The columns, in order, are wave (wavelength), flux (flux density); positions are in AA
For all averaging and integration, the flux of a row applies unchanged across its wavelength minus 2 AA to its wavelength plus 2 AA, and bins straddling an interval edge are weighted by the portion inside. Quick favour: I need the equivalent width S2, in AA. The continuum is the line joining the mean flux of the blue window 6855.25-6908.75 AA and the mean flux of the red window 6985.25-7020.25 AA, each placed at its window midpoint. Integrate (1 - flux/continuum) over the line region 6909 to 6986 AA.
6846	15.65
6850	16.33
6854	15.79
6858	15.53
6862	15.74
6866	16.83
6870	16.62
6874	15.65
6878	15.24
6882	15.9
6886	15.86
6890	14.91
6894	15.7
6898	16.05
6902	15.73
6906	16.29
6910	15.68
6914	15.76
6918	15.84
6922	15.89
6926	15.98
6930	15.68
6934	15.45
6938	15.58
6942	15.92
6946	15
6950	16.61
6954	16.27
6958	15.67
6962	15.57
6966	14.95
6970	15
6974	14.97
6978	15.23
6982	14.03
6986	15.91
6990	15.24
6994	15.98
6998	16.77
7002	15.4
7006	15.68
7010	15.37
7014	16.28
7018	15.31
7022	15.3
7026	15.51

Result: 1.3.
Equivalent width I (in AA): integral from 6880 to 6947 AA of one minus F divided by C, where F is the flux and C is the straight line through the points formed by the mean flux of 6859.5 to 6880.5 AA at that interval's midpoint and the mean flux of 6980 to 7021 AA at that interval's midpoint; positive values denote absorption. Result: 0.6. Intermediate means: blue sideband 16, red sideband 15.6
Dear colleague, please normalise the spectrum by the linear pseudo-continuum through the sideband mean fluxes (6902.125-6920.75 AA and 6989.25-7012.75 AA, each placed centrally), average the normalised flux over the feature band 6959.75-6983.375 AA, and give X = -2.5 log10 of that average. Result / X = 0.06 mag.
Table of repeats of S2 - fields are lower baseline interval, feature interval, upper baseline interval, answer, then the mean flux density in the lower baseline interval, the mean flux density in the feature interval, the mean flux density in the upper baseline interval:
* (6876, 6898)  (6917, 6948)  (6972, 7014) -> -0.25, 15.6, 15.7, 15.5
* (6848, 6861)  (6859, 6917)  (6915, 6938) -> -0.12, 15.9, 15.8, 15.8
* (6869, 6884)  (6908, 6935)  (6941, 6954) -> 0.17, 15.8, 15.8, 15.9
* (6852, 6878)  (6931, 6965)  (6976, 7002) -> -0.15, 16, 15.7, 15.5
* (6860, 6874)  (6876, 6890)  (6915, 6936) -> 0.51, 16.3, 15.6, 15.8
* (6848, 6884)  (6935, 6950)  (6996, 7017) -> 0.25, 16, 15.6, 15.9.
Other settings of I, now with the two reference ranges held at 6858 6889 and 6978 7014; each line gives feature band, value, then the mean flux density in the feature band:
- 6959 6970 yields 0.29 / 15.2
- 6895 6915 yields -0.09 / 15.9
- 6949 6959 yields -0.32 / 16.2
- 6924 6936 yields 0.04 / 15.7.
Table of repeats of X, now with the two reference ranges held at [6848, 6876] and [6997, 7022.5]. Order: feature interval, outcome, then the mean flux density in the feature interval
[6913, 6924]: 0.01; 15.8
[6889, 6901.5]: 0.02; 15.6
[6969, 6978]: 0.05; 15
